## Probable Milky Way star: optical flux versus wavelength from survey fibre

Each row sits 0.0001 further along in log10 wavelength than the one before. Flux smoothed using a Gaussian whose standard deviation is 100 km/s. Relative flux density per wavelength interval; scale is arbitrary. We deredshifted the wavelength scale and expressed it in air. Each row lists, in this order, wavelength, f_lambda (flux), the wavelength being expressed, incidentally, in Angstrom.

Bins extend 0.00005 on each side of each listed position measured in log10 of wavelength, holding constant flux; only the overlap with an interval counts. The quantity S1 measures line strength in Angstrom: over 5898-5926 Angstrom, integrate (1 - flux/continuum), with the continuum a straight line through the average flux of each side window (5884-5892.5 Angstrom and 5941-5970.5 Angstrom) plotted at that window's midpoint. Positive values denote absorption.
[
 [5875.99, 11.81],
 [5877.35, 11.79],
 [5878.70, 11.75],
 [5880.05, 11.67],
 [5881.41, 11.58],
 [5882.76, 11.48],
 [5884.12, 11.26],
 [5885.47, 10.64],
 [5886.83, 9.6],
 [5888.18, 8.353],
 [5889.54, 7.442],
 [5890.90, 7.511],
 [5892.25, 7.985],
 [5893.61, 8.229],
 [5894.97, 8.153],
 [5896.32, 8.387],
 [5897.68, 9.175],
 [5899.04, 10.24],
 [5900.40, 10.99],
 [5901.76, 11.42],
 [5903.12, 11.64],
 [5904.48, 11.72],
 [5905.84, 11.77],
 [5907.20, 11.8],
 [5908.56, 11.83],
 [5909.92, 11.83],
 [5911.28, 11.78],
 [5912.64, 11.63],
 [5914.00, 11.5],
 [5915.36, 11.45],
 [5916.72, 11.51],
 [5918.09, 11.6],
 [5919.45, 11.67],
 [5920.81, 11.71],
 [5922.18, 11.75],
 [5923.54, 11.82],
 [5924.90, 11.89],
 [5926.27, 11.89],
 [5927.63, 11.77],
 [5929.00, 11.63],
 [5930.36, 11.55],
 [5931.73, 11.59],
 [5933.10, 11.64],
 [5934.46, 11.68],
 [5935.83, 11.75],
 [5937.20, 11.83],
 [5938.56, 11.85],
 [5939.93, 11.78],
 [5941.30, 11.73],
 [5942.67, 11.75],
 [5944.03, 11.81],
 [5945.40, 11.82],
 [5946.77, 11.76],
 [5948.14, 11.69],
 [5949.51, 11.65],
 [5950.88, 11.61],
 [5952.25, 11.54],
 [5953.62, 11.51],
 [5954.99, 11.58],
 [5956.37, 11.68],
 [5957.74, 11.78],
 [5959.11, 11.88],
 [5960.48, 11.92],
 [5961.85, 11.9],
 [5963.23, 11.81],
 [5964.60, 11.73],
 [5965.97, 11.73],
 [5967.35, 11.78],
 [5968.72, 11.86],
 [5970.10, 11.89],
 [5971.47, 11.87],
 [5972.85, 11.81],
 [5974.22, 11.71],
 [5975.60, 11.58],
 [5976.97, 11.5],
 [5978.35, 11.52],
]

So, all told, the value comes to -4.74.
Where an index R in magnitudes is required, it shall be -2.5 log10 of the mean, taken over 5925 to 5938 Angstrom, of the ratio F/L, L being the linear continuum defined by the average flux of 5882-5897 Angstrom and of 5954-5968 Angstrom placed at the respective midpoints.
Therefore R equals -0.10 mag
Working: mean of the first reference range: 9.02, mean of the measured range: 11.7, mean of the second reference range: 11.8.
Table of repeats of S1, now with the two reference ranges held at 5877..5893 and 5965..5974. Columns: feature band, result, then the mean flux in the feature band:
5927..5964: -1.35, 11.7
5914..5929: -1.22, 11.7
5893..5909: -0.07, 10.4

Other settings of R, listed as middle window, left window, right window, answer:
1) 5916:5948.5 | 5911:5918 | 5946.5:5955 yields -0.01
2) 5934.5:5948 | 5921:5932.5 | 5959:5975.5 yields 0.00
